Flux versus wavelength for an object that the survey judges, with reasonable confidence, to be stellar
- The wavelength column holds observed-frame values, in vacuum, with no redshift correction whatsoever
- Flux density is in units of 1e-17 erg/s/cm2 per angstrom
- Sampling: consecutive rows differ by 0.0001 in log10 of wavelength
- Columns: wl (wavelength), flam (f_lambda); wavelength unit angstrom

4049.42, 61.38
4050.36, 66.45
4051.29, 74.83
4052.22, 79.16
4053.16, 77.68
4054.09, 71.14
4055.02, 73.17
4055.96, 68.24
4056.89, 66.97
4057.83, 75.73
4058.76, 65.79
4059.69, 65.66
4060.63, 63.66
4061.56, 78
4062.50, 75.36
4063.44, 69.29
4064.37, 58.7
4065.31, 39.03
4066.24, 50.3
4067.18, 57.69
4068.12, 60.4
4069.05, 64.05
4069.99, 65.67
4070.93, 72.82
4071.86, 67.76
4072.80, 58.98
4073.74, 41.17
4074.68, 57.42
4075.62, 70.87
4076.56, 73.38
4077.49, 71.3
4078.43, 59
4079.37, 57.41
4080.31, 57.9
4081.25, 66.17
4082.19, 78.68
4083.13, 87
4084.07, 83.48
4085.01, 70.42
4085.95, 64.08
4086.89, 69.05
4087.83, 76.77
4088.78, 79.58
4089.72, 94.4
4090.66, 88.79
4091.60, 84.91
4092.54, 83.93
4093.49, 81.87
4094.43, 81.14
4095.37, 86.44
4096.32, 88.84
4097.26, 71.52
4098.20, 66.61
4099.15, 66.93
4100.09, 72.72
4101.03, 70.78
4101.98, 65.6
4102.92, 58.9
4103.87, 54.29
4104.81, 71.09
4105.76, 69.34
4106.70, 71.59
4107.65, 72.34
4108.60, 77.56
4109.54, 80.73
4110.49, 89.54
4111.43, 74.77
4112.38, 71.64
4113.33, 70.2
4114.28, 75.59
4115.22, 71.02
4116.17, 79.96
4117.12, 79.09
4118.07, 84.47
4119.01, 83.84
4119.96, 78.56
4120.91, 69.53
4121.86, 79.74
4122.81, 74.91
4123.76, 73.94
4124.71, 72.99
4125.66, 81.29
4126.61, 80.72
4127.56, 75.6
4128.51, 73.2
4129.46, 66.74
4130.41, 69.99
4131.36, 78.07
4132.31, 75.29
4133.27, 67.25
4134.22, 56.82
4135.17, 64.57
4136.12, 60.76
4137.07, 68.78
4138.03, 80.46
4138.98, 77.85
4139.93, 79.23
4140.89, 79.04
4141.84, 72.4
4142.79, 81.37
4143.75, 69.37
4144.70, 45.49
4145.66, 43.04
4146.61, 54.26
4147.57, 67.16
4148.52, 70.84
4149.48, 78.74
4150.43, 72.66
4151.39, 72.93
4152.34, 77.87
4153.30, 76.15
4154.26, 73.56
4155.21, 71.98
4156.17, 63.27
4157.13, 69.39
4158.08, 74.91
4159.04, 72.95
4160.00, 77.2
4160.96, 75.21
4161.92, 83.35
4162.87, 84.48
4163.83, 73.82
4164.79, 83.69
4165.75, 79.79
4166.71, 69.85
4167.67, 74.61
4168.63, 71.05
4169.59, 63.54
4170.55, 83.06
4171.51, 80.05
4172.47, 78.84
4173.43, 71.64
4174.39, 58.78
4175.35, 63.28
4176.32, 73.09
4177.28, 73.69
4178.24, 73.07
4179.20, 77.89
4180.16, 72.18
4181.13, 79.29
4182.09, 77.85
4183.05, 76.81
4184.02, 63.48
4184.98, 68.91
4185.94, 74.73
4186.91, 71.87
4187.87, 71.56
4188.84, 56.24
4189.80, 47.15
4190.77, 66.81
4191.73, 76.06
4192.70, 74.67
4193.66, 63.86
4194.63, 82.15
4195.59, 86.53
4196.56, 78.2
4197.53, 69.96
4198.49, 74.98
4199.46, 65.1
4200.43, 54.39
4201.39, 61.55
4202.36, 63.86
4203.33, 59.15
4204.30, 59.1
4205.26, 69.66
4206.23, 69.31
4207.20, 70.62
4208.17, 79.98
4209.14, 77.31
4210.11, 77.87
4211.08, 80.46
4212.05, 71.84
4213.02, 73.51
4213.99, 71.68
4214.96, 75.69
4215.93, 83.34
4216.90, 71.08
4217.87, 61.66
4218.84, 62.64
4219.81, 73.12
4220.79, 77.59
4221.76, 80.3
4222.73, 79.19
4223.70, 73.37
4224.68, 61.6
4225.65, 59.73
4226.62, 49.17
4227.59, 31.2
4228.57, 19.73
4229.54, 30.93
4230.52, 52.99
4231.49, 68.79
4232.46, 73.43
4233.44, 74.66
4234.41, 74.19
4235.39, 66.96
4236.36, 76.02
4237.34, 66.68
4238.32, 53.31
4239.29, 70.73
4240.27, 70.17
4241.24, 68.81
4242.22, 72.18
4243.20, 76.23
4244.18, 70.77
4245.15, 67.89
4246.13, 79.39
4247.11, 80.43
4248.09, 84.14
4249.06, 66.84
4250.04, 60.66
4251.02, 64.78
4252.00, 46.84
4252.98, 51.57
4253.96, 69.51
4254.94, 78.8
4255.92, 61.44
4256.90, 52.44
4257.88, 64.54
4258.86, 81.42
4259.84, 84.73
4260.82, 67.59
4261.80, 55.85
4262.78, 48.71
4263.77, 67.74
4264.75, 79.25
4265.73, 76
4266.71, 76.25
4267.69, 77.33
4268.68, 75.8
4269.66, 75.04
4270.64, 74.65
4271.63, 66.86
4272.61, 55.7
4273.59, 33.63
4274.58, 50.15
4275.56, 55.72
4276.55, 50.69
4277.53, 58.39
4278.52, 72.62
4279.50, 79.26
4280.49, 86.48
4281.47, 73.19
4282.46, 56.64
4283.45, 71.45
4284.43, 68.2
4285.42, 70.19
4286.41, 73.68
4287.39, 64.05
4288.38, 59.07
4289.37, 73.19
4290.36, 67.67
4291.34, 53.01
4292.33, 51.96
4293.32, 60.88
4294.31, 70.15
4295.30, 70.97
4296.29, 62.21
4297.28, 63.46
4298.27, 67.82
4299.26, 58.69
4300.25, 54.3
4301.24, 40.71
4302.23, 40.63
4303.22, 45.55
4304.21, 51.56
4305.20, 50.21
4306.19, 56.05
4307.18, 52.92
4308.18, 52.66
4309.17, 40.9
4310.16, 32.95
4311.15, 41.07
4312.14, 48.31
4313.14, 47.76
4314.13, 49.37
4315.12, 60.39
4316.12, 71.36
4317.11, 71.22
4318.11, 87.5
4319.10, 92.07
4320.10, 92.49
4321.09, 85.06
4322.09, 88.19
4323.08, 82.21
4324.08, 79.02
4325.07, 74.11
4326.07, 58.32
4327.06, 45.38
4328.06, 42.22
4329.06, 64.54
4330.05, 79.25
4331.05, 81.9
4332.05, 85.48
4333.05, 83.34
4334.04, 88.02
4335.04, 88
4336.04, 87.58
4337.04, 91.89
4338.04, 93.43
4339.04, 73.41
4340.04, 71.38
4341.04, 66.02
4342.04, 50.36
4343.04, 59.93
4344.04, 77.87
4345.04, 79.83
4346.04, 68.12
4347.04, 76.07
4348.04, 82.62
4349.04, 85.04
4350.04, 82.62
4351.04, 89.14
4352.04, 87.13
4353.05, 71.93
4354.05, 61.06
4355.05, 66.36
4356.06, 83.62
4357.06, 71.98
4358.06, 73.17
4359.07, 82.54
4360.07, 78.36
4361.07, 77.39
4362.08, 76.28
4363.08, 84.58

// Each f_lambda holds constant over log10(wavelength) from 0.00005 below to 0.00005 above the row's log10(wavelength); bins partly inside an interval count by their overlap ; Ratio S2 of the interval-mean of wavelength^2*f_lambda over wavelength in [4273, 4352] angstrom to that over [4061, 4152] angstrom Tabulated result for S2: 1.03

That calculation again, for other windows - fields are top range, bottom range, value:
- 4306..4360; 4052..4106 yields 1.16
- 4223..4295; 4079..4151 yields 0.95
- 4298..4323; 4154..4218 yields 0.88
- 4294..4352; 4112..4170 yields 1.02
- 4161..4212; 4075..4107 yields 1.03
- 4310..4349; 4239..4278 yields 1.12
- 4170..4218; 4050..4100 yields 1.07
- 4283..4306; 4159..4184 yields 0.86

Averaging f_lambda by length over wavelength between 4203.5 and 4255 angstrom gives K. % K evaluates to 67.4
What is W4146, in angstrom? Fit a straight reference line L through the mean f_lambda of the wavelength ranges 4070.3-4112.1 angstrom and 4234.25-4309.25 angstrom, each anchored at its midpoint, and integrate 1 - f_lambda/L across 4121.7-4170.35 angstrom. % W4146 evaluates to -1.5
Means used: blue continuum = 72.4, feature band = 72.2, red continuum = 64.6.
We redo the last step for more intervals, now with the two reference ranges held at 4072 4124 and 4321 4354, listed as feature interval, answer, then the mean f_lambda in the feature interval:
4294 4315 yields 6.5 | 52.3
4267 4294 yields 3.7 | 65.1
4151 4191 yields 0.8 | 72.6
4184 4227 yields 2.7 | 69.9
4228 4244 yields 2.4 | 63.4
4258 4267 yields 0.6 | 70.5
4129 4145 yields 0.7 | 70.5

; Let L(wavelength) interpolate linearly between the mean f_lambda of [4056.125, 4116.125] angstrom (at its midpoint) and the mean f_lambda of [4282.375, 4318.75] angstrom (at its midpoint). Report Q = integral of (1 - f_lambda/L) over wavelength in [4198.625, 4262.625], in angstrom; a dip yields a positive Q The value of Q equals -4.6 angstrom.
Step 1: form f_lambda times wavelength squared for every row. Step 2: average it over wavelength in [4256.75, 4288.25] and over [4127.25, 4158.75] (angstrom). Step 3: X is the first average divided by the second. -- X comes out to 1.02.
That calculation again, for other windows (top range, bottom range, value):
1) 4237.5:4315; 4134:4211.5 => 0.93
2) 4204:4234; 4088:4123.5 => 0.92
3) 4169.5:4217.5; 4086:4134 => 0.98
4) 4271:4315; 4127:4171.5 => 0.86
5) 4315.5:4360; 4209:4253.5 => 1.20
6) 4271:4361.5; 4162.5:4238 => 1.03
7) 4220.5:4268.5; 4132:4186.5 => 0.96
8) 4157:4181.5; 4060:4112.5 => 1.10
